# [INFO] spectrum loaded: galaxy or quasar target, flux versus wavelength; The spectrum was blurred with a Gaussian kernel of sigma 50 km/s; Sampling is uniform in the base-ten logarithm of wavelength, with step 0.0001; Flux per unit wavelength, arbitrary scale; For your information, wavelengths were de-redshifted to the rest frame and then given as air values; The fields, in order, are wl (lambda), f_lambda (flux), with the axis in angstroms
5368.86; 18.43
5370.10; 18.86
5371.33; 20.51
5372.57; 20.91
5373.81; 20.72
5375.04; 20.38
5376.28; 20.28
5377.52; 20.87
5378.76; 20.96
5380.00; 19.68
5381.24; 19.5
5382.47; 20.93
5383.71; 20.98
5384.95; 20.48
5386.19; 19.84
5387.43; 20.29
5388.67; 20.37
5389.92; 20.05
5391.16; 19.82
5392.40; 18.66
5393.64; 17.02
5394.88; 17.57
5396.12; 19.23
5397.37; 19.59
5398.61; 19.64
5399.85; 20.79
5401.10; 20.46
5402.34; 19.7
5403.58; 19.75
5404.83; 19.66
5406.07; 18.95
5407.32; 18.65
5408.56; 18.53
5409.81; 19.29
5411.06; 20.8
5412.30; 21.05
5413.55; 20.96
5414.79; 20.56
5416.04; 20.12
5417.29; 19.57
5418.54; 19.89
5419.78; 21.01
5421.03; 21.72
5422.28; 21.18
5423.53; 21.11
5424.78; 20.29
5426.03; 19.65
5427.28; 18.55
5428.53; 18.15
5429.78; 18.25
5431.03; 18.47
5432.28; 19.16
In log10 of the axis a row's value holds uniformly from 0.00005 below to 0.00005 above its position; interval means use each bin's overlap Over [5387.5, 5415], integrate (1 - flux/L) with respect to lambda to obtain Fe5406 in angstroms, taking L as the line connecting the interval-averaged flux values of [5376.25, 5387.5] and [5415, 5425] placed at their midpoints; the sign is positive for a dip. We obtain 1.2 angstroms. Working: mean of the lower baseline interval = 20.4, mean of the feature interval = 19.6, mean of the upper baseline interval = 20.6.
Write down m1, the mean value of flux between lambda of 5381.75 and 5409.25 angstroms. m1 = 19.6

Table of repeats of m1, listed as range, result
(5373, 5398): 19.9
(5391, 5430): 19.7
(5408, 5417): 20.2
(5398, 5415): 19.9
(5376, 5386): 20.4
